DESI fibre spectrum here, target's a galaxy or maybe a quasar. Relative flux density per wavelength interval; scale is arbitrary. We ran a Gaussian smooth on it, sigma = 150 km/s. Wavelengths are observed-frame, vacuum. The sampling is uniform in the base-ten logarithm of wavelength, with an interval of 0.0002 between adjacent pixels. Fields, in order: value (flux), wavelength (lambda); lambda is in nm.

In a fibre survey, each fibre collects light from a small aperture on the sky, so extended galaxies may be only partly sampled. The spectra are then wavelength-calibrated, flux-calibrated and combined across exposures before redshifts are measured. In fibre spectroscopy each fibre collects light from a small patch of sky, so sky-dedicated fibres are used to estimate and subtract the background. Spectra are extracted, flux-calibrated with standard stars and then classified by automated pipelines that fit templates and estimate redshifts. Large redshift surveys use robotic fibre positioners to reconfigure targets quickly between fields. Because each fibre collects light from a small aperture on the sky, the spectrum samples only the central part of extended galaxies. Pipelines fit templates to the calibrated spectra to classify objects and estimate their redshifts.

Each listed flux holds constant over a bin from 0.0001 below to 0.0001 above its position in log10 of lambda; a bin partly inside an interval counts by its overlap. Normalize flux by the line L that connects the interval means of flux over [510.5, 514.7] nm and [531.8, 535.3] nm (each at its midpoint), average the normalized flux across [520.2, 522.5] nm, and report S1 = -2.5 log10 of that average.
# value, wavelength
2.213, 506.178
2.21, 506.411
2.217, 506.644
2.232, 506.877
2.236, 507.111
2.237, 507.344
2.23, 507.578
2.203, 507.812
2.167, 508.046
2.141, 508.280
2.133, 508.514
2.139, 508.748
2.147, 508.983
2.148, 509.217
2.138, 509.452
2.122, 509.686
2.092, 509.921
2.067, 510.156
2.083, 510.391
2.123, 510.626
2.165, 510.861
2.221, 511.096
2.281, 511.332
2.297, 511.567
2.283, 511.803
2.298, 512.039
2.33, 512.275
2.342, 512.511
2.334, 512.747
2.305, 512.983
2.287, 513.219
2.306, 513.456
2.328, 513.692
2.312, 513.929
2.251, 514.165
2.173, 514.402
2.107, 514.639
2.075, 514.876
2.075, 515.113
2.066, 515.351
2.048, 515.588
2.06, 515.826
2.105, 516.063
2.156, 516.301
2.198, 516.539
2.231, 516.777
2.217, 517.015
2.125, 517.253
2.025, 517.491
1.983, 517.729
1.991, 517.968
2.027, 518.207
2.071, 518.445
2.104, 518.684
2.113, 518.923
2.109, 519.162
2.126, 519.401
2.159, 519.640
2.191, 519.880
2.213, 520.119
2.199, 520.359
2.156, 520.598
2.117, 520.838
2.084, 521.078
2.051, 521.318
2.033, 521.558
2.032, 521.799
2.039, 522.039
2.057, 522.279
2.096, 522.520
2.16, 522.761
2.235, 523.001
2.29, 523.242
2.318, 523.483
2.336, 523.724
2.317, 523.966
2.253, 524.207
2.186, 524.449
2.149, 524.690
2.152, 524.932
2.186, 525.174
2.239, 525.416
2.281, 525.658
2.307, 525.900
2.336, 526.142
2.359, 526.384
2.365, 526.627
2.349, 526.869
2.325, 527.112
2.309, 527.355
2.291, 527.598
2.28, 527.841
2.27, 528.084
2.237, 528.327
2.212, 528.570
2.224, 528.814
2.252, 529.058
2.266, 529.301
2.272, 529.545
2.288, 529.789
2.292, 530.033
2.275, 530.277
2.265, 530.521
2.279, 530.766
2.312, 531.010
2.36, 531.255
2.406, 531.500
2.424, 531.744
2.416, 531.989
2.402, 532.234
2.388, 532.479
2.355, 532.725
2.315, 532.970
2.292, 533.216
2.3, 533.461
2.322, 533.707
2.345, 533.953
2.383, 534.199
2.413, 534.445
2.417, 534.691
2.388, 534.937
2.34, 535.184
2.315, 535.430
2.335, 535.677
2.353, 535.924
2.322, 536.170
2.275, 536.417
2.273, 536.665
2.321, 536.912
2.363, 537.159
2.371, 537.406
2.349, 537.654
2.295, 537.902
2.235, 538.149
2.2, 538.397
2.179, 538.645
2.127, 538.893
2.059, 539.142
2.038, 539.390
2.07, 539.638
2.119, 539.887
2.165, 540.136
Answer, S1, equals 0.11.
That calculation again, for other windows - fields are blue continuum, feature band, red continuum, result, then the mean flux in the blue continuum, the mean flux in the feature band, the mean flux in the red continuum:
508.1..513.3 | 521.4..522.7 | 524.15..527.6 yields 0.10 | 2.2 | 2.06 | 2.27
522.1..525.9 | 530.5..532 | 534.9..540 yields -0.06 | 2.22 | 2.35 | 2.25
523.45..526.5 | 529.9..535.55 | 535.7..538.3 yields -0.02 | 2.26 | 2.35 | 2.32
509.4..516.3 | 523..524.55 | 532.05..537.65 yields 0.00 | 2.2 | 2.28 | 2.35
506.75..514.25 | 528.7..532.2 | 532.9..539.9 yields -0.02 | 2.22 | 2.31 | 2.28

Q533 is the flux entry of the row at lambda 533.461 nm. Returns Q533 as 2.3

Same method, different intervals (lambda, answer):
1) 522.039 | 2.039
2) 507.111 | 2.236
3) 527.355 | 2.309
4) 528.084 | 2.27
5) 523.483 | 2.318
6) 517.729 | 1.983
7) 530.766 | 2.279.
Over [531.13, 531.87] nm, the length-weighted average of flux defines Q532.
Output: 2.4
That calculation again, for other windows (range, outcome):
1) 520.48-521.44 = 2.1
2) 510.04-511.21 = 2.13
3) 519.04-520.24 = 2.16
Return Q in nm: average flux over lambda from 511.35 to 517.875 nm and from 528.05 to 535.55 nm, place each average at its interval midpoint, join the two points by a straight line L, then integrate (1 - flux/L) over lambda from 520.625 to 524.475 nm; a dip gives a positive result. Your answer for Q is 0.160 nm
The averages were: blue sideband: 2.2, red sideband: 2.32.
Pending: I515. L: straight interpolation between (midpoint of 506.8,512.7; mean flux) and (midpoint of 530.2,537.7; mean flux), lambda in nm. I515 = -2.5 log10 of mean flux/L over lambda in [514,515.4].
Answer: 0.05 mag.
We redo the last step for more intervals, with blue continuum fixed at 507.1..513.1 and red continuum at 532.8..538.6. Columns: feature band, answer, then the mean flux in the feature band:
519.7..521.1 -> 0.043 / 2.16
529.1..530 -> 0.009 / 2.28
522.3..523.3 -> 0.043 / 2.18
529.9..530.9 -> 0.010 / 2.28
